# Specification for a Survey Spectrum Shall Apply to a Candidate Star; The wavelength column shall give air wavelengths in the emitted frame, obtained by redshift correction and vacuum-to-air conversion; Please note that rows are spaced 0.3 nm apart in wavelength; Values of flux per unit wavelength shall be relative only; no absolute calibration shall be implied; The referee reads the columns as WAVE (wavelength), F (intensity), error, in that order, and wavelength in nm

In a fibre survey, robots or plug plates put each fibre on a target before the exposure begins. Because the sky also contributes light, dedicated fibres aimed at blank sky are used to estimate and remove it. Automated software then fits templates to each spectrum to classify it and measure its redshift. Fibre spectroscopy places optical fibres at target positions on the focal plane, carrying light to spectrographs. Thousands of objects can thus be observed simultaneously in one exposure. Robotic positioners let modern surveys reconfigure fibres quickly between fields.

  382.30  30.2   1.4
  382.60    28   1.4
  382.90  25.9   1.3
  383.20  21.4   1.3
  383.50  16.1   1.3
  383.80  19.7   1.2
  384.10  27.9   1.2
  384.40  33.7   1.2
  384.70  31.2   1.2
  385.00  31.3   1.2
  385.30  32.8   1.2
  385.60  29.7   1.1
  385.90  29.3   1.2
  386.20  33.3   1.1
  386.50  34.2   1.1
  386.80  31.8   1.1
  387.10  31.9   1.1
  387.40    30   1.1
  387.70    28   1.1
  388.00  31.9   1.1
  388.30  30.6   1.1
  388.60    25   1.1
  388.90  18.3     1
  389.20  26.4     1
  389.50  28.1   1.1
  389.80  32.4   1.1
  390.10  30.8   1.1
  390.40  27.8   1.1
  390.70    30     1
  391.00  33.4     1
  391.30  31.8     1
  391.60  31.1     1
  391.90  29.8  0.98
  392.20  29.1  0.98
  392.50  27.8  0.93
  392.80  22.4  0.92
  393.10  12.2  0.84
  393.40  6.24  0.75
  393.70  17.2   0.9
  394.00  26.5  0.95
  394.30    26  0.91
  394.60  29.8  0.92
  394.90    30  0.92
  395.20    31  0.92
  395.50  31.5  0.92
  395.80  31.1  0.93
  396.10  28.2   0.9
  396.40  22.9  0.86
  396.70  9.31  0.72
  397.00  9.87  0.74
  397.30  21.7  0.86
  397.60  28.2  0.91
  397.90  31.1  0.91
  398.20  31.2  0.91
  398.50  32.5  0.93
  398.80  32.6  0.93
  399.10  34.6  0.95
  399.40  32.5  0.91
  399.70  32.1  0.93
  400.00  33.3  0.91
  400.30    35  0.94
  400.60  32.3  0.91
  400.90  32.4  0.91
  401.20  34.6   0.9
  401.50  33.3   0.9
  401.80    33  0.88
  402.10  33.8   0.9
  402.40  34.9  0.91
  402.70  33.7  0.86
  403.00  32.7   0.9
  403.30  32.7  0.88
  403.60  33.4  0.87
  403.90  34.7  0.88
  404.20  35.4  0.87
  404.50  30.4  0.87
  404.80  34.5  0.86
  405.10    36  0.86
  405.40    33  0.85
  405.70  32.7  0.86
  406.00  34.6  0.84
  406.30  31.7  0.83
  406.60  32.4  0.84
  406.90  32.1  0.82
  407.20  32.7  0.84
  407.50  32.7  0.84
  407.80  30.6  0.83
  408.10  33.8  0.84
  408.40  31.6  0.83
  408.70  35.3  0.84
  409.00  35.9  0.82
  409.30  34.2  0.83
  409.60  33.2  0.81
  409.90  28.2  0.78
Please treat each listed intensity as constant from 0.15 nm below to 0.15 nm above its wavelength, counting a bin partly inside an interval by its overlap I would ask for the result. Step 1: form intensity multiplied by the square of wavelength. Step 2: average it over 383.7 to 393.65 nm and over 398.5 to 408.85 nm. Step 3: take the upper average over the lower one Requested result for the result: 1.28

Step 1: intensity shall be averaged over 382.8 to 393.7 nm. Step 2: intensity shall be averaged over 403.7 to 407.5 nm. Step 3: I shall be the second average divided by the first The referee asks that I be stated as 1.2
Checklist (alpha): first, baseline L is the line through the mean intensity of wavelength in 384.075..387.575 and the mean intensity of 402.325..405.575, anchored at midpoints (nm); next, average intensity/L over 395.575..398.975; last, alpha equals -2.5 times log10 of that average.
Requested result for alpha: 0.276 mag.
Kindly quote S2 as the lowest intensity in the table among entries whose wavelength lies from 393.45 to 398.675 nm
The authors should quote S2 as 9.31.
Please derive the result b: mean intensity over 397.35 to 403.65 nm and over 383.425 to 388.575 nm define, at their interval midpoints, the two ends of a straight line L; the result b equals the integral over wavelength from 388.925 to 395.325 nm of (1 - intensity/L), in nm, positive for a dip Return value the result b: 0.92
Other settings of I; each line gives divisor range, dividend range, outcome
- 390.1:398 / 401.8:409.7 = 1.32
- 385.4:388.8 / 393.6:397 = 0.83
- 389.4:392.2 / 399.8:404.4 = 1.10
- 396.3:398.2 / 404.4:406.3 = 1.57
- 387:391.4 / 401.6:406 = 1.16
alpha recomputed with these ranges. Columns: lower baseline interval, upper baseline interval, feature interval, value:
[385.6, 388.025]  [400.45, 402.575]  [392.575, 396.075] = 0.32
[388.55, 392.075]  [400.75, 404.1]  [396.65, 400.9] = 0.12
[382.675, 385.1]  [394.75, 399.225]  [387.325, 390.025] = -0.06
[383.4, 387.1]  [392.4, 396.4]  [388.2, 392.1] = -0.08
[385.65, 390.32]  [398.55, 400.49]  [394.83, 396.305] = 0.07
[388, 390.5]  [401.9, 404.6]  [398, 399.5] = -0.03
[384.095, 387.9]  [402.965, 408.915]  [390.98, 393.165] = 0.16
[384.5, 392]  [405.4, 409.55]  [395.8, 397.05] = 0.50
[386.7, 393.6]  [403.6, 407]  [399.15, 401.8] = -0.06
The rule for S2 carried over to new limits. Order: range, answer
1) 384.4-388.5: 28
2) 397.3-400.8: 21.7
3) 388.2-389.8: 18.3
